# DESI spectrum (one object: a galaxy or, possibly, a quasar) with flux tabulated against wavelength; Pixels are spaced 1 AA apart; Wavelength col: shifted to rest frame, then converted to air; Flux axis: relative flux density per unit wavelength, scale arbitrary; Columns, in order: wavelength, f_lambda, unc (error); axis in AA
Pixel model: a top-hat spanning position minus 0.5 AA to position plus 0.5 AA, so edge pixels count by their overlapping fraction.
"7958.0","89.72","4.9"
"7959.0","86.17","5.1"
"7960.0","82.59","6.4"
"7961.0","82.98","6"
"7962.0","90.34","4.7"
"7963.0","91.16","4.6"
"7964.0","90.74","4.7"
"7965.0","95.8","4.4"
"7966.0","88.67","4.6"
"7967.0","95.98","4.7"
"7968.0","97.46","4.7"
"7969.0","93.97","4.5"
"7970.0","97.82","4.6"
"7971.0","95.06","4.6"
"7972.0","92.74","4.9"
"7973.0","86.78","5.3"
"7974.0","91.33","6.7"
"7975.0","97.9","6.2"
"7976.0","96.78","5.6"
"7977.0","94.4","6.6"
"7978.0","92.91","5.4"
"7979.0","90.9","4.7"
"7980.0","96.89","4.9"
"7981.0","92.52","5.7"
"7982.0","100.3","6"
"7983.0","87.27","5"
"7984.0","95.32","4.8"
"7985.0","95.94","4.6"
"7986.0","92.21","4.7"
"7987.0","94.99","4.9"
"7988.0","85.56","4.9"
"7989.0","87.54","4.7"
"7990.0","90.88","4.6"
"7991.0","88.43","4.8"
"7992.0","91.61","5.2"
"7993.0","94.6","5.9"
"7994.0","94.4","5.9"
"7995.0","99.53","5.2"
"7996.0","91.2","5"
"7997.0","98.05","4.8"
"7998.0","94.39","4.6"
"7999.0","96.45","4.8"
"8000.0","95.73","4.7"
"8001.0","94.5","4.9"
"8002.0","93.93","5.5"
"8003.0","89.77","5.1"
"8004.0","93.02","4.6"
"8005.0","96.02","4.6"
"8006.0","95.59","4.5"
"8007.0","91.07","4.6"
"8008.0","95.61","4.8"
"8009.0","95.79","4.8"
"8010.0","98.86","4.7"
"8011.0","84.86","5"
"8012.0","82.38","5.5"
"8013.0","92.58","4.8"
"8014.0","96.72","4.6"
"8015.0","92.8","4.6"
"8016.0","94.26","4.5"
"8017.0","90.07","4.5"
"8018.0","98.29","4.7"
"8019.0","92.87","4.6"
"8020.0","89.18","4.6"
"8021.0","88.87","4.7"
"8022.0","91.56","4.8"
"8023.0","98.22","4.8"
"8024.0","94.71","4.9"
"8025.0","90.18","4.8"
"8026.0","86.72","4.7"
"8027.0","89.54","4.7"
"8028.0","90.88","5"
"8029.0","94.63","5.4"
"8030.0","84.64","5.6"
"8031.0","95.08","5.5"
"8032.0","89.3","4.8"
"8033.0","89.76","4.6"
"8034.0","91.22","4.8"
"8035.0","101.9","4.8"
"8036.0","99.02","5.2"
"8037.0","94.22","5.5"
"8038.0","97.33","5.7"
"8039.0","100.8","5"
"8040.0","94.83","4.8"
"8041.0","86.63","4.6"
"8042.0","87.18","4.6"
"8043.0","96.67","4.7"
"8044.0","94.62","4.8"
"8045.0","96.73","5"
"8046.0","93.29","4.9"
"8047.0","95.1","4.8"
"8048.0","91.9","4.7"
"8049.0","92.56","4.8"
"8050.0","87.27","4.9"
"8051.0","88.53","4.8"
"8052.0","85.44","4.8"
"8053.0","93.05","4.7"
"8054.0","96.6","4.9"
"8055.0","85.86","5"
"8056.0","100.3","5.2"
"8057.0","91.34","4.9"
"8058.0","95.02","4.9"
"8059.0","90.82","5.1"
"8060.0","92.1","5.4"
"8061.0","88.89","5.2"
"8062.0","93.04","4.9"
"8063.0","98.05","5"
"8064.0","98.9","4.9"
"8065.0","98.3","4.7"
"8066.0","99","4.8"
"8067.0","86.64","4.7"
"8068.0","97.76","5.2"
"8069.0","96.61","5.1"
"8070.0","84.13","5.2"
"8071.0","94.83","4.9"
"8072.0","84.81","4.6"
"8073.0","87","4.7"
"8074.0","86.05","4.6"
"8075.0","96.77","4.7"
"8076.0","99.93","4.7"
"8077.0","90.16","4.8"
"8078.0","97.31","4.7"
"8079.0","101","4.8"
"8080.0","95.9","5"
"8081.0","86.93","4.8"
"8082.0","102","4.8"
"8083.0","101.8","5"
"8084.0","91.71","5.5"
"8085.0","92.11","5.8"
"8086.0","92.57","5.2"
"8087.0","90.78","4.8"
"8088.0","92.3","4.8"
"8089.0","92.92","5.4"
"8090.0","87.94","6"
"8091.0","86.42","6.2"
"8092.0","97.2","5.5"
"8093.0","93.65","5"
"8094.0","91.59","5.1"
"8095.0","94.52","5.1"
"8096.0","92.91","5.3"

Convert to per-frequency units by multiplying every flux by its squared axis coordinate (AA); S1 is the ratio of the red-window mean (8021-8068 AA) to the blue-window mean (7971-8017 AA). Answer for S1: 1.01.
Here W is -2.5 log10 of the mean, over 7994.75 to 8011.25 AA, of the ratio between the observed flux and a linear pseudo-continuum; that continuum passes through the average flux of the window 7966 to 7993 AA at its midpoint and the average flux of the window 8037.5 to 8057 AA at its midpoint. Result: -0.02 mag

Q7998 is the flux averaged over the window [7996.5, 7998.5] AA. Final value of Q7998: 96.2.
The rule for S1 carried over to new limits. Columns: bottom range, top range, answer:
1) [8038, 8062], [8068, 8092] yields 1.01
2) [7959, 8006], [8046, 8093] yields 1.02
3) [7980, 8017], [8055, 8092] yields 1.02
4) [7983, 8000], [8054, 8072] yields 1.02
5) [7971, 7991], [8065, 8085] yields 1.04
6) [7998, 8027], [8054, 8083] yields 1.02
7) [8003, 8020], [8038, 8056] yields 1.00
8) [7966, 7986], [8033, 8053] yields 1.01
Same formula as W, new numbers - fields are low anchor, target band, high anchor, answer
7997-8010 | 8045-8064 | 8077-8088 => 0.03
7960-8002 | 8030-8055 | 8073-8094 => 0.00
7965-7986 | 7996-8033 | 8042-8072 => 0.01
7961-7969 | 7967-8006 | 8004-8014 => -0.01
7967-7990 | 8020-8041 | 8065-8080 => 0.01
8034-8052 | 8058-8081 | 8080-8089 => 0.00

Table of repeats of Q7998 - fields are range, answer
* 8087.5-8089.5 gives 92.6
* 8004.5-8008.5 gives 94.6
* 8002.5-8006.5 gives 93.6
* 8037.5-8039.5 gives 99.1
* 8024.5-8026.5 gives 88.5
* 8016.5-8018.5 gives 94.2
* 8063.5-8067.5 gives 95.7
